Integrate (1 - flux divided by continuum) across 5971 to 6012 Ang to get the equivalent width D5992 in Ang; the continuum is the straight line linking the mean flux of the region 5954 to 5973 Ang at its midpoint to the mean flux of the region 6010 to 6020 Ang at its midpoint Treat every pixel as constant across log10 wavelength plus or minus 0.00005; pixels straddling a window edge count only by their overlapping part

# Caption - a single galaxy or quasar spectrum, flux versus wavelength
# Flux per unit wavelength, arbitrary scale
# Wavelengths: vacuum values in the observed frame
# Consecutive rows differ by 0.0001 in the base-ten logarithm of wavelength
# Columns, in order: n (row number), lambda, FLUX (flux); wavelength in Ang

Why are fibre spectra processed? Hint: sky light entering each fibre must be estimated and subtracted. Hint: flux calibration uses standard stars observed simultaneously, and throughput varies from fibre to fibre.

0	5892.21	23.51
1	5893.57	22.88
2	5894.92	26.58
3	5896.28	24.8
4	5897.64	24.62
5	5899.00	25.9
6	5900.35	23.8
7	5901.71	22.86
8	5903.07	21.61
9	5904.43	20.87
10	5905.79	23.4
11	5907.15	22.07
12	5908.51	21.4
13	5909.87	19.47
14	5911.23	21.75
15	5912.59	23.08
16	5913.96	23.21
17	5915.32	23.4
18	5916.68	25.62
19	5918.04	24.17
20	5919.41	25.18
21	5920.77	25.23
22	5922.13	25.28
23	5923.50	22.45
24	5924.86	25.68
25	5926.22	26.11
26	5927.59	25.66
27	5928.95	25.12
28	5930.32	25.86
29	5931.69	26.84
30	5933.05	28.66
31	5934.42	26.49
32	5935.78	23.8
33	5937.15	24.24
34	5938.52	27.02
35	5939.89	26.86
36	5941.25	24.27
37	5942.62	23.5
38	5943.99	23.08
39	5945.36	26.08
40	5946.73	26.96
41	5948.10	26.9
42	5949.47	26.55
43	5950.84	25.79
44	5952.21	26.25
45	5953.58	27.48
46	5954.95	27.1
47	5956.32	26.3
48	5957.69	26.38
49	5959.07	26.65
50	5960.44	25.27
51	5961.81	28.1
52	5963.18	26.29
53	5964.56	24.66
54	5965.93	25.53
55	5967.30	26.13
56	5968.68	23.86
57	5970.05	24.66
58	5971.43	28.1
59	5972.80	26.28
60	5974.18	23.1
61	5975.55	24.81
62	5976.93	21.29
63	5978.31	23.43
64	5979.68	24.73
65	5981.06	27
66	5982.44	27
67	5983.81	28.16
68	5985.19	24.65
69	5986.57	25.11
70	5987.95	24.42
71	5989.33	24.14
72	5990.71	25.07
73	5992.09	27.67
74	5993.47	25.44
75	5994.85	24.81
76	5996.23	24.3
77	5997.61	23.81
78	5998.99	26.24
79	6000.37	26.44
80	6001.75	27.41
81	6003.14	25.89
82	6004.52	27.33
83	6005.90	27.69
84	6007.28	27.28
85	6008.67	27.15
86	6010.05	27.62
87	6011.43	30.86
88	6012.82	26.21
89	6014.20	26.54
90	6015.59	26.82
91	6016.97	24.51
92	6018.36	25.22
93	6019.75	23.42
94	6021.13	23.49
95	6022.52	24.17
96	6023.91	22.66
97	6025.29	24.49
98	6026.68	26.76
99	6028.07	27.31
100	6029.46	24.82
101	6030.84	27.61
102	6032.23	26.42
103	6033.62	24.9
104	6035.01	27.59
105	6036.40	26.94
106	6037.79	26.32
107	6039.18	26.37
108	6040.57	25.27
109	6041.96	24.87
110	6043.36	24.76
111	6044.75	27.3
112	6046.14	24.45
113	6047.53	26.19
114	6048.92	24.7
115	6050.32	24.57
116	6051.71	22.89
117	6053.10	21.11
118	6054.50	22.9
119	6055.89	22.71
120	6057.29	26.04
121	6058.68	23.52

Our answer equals 0.64 Ang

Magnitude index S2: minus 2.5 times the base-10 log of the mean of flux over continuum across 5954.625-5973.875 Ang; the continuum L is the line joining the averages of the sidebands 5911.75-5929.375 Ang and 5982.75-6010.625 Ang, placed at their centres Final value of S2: -0.02 mag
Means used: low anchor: 24.6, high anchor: 26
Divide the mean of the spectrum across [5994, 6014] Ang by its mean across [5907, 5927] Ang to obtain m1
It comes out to 1.1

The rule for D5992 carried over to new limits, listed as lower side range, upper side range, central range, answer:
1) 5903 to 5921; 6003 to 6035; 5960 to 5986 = -0.76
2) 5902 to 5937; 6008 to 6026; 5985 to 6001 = 0.04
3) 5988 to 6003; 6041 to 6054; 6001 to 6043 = -1.89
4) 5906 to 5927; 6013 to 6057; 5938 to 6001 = -3.41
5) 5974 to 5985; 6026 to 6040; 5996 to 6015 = -0.80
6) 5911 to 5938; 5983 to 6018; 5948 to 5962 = -0.60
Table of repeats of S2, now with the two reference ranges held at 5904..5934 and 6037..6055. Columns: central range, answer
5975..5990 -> -0.02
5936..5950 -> -0.05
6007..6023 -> -0.06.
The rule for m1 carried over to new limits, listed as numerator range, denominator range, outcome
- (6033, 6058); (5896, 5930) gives 1.05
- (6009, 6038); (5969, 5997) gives 1.03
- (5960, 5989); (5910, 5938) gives 1.02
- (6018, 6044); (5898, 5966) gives 1.02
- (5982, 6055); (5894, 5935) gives 1.06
